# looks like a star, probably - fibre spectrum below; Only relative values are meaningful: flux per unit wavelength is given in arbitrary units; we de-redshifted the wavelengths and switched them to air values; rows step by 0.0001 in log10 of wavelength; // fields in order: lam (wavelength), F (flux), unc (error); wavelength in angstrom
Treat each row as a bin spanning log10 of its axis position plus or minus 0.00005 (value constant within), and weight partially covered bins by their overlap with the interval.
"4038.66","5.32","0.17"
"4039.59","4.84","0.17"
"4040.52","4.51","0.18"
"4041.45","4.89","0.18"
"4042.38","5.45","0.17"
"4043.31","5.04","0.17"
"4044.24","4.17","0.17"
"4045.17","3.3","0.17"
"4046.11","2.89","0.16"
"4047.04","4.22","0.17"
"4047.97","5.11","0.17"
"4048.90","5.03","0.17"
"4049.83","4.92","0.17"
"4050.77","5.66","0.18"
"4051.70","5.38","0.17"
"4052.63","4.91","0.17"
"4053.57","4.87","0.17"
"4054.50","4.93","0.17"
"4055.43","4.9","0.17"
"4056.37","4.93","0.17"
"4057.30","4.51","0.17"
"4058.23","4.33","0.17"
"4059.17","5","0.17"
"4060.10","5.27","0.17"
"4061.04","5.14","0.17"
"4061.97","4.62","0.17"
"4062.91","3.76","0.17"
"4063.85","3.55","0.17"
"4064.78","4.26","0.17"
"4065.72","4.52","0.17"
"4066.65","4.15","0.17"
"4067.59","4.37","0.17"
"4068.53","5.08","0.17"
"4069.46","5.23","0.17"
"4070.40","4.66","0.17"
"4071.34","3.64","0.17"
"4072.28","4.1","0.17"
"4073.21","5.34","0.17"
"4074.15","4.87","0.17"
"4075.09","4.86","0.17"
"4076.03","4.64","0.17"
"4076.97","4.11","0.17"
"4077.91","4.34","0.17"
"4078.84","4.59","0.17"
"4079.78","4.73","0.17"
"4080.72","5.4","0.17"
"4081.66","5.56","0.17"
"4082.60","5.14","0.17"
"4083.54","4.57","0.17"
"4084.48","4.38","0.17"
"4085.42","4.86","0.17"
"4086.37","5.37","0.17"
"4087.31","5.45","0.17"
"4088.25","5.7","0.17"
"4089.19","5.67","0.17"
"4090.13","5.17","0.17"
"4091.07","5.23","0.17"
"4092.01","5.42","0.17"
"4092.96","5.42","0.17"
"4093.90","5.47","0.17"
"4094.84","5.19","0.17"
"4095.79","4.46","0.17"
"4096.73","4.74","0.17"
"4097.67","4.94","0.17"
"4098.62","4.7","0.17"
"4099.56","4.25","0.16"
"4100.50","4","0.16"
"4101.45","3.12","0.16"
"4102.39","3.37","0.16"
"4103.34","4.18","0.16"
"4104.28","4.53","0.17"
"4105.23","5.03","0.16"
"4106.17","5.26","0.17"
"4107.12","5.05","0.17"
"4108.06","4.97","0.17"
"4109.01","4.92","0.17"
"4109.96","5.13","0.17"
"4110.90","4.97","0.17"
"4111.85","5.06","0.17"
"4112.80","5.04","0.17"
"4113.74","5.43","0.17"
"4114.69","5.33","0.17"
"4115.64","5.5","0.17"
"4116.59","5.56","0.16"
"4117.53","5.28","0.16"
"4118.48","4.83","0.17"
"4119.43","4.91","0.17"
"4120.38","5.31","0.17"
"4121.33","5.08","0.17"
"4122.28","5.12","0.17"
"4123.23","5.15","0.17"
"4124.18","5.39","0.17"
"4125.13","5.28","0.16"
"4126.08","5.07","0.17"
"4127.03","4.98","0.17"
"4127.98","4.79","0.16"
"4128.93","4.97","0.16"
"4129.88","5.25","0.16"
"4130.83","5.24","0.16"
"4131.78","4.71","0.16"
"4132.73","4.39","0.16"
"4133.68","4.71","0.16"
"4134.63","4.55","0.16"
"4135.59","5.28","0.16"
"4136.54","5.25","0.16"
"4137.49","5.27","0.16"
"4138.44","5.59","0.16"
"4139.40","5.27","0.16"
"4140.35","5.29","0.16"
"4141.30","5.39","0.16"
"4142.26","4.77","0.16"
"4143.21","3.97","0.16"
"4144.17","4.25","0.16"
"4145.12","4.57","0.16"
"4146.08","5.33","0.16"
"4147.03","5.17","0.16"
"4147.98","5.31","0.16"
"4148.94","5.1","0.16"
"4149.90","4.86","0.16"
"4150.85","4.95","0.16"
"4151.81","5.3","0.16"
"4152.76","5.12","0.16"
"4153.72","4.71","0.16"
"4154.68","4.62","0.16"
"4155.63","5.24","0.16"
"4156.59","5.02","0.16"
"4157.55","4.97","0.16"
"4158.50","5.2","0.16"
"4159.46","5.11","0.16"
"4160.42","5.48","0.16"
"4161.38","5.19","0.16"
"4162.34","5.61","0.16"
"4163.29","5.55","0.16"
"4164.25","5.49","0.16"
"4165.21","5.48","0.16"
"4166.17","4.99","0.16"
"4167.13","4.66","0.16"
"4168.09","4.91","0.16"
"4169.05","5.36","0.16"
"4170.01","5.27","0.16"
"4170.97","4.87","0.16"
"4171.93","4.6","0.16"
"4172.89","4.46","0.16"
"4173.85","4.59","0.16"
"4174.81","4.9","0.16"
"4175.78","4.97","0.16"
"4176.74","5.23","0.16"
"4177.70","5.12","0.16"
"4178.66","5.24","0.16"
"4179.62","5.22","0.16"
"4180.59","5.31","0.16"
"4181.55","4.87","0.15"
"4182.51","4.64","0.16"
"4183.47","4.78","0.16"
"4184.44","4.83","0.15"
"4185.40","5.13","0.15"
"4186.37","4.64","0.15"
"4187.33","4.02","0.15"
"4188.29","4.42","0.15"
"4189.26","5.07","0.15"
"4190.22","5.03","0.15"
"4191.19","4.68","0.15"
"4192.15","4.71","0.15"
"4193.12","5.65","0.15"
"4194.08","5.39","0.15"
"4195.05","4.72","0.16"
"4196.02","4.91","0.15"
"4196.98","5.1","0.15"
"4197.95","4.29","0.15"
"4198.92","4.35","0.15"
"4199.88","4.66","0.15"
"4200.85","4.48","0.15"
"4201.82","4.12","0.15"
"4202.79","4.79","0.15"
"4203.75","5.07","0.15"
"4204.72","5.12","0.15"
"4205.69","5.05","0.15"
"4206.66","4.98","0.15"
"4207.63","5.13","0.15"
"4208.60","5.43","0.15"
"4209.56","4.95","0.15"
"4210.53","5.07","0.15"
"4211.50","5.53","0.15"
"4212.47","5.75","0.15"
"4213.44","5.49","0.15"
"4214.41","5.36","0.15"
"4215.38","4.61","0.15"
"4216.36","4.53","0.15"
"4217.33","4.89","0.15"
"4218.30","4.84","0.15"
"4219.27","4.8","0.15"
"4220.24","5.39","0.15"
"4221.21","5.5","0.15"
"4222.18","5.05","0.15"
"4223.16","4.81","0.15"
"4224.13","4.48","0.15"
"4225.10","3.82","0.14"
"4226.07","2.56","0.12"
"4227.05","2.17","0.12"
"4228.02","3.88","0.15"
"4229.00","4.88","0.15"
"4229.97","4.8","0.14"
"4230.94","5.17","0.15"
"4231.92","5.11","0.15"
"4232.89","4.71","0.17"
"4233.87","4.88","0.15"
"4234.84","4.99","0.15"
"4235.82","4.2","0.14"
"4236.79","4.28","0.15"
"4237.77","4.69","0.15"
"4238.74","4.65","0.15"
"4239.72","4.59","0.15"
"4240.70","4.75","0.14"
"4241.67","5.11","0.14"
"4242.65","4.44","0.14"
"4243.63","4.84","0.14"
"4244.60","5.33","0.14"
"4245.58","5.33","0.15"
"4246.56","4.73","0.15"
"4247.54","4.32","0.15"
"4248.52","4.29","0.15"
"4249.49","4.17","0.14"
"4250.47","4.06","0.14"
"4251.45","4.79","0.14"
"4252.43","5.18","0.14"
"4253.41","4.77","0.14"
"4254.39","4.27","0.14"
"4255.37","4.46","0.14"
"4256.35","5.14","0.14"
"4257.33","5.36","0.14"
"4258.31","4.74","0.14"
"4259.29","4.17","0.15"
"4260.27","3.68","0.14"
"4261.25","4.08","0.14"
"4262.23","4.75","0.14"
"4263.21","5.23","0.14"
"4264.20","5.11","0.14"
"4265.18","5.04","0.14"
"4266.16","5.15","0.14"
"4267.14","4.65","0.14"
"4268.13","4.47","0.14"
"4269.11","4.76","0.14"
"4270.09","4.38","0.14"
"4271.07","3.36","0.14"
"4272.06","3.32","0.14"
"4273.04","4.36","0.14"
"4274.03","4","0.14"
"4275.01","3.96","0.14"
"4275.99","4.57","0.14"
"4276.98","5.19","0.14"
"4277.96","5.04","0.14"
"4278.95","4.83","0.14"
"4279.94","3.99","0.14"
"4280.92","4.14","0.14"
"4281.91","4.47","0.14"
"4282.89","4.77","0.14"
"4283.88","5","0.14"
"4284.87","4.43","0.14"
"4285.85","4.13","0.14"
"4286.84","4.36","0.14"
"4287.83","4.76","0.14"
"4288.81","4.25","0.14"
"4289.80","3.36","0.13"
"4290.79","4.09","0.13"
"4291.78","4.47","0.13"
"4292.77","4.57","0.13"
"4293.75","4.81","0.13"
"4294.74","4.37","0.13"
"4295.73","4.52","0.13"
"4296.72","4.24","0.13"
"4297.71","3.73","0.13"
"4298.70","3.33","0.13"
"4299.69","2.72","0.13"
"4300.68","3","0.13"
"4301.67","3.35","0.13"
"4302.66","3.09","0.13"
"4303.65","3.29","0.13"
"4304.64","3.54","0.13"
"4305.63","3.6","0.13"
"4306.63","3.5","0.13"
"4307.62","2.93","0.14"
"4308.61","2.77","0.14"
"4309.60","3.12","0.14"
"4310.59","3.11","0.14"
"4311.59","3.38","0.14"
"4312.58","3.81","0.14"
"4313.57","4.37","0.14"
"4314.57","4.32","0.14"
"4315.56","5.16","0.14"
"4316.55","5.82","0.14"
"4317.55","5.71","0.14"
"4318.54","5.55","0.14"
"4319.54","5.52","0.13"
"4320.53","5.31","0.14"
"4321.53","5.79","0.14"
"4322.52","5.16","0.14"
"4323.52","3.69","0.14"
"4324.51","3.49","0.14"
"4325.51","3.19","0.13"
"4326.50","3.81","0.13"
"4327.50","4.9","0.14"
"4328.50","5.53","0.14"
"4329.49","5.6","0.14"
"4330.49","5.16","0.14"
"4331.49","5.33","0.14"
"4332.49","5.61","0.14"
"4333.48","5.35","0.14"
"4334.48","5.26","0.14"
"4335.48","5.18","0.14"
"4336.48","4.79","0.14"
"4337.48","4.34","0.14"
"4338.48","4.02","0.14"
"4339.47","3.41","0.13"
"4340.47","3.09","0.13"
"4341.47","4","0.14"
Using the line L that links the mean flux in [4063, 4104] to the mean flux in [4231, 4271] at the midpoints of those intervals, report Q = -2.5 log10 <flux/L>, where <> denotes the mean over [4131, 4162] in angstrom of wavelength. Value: -0.07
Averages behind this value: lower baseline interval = 4.71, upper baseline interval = 4.68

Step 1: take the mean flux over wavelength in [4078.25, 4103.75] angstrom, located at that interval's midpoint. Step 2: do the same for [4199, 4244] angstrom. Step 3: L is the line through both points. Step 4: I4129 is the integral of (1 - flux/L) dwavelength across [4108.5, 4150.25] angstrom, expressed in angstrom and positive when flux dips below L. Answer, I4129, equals -2.1 angstrom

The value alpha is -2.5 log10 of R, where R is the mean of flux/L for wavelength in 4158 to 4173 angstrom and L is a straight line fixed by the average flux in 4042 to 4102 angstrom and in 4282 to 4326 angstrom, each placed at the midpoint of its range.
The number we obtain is -0.15 mag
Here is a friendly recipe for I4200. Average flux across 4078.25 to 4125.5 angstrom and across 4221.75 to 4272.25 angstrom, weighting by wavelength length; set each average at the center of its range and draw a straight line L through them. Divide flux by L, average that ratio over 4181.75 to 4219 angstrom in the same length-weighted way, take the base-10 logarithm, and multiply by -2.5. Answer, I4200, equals -0.05 mag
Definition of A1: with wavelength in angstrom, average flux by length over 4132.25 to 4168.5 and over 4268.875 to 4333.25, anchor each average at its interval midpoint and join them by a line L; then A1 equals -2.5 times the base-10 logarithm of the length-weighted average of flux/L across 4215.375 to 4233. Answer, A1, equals 0.04 mag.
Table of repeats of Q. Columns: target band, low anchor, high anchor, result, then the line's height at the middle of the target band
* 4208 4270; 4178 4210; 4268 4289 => -0.023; 4.62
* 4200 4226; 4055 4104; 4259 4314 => -0.142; 4.32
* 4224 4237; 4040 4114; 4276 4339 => 0.052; 4.49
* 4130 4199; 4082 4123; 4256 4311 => -0.066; 4.69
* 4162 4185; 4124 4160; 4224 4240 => -0.059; 4.77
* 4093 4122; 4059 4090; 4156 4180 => 0.003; 4.88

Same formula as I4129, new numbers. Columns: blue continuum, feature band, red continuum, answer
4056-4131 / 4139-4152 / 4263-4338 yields -0.6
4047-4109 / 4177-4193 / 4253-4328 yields -1.2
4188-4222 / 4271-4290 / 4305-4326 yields 0.5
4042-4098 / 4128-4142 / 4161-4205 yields -0.6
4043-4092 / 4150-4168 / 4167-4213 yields -1.0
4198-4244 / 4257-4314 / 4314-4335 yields 9.0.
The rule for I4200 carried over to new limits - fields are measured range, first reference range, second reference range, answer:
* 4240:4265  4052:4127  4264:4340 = -0.054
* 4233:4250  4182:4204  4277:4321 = -0.047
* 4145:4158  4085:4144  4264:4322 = -0.043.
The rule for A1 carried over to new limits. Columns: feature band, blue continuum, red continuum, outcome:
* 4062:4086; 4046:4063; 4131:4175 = 0.06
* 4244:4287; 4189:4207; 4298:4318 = -0.10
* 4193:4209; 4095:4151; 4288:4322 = -0.07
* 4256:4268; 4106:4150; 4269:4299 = -0.08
